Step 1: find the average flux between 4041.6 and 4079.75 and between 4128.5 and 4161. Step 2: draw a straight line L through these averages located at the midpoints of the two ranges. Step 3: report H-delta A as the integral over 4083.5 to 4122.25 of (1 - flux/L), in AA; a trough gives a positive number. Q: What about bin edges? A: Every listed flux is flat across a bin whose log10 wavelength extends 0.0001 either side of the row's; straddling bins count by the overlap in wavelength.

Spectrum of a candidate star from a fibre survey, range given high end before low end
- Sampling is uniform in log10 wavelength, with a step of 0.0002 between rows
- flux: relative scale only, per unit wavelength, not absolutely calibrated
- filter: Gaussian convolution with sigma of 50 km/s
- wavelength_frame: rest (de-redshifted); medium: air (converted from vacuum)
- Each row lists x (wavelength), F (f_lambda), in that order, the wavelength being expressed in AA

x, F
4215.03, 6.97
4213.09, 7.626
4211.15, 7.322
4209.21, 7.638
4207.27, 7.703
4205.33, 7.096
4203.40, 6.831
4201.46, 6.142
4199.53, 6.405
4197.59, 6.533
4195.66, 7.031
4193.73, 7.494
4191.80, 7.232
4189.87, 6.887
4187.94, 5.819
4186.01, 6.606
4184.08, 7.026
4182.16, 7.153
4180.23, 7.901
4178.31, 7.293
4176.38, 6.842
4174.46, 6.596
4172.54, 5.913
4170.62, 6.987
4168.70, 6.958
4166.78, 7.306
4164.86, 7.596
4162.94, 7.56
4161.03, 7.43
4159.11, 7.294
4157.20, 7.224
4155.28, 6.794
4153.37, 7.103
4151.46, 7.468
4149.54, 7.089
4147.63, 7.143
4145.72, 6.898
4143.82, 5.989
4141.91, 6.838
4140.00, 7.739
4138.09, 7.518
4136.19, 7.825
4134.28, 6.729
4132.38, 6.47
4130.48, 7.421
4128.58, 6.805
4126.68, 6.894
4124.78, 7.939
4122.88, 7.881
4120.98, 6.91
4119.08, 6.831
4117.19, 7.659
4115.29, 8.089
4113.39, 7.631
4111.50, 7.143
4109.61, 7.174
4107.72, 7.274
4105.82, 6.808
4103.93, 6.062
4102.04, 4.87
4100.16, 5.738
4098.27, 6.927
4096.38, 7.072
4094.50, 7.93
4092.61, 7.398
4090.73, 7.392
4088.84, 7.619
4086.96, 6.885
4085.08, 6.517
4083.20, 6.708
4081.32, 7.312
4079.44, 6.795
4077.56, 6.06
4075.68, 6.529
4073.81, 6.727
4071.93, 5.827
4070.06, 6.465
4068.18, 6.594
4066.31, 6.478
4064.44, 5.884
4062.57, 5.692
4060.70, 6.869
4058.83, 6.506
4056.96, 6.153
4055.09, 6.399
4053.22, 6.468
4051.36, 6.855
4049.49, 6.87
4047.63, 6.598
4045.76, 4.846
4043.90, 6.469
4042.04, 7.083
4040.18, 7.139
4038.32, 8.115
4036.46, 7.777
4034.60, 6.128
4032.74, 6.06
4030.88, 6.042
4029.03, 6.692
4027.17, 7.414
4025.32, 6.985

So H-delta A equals -1.5 AA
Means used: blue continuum 6.37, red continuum 7.1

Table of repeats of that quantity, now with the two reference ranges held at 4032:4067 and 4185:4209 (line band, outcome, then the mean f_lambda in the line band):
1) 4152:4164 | -0.9 AA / 7.25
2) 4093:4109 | 0.1 AA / 6.62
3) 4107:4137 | -2.7 AA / 7.29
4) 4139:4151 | -0.4 AA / 6.97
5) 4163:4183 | -0.8 AA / 7.07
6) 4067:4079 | 0.4 AA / 6.39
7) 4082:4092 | -0.6 AA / 7.05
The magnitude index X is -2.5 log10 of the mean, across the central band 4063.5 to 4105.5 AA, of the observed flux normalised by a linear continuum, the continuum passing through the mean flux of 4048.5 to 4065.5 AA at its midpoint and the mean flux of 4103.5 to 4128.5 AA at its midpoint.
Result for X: 0.028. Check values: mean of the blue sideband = 6.41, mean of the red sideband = 7.26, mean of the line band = 6.63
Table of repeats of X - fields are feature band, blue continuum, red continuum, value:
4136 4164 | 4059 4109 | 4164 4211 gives -0.05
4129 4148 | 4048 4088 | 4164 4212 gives -0.04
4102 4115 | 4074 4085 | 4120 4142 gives 0.02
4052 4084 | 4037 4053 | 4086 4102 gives 0.07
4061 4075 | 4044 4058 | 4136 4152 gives 0.03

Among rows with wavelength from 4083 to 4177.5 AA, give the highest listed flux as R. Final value 8.089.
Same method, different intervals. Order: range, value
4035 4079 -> 8.115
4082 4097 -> 7.93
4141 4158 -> 7.468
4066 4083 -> 7.312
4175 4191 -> 7.901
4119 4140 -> 7.939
